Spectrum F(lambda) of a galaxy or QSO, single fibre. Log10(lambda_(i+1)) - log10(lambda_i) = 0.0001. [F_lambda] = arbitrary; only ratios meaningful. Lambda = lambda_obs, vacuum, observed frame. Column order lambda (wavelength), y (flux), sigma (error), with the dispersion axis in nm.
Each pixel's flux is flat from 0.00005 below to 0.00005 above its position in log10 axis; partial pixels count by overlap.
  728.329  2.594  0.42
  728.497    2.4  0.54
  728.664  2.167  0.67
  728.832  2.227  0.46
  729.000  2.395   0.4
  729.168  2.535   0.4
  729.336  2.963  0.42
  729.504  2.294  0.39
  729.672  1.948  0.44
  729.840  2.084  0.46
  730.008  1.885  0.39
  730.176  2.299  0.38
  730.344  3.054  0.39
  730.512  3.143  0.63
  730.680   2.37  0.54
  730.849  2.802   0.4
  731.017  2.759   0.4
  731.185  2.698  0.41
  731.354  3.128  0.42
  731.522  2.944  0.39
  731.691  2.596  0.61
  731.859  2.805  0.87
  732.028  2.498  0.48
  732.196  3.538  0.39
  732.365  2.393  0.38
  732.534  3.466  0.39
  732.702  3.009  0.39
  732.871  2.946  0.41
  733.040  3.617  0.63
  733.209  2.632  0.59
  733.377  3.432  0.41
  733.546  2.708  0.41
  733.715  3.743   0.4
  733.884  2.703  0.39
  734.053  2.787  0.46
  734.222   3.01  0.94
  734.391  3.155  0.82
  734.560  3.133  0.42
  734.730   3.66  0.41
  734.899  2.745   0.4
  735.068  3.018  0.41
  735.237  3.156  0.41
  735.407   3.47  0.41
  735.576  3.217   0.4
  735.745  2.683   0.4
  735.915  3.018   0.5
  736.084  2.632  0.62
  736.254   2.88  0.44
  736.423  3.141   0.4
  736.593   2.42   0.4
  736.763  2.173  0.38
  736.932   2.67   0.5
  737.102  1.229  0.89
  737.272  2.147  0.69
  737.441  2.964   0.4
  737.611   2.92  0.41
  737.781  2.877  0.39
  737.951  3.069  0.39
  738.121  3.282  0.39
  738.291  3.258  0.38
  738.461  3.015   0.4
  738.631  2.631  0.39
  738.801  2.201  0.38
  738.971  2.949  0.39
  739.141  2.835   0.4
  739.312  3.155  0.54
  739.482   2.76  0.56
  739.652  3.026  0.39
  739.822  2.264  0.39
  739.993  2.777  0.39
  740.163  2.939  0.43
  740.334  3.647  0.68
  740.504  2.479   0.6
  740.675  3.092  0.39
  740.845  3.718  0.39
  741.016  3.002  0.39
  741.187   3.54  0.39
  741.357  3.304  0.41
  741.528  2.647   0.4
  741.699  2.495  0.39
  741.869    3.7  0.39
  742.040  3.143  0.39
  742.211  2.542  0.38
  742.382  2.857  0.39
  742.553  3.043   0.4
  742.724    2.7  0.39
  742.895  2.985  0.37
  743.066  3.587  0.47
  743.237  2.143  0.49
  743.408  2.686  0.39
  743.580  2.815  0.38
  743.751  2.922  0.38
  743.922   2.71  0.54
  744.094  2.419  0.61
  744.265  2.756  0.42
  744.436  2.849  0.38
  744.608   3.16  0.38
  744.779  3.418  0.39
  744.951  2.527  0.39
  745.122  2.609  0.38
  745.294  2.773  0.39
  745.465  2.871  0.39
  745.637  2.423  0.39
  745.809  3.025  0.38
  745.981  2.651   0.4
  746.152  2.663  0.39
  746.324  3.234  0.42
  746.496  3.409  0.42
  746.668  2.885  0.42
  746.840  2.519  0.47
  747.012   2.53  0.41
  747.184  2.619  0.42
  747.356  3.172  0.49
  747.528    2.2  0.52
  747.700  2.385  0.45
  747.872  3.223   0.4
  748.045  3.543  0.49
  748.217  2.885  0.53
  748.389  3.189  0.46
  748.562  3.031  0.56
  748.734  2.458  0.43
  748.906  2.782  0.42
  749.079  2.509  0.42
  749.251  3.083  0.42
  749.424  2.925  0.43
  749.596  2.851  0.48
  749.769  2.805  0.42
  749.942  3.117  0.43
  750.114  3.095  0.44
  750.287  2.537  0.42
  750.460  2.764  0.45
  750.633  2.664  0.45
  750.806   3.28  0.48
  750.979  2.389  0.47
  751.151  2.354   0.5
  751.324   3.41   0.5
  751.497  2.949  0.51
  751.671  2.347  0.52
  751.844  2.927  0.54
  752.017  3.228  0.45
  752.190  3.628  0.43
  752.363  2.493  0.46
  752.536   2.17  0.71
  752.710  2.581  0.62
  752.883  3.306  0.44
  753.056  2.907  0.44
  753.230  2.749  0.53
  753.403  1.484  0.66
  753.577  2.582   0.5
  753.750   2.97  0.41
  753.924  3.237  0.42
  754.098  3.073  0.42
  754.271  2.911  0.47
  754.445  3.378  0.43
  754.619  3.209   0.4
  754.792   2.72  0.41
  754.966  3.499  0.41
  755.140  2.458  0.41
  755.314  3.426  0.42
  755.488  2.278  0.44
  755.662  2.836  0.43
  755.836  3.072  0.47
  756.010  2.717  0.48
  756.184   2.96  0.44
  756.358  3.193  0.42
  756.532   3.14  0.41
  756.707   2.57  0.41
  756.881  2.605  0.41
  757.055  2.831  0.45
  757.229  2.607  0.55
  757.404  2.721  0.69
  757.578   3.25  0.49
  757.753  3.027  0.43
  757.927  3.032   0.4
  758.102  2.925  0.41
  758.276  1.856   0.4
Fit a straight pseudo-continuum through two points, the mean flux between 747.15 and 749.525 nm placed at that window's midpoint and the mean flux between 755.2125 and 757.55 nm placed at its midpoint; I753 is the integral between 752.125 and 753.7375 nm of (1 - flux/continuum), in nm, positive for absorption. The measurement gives 0.11 nm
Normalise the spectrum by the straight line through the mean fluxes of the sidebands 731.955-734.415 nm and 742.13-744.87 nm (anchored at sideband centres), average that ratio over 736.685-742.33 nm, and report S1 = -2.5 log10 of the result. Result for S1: 0.02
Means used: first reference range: 3.04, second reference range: 2.85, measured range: 2.86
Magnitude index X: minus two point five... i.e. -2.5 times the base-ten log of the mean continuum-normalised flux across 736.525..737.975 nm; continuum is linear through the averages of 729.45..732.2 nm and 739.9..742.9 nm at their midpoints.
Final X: 0.16 mag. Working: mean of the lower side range 2.62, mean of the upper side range 3.03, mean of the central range 2.47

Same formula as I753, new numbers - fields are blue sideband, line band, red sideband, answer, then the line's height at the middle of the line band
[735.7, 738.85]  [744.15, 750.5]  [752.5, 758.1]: -0.128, 2.79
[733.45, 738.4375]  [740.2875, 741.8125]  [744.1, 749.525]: -0.122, 2.87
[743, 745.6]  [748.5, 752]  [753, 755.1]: 0.038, 2.85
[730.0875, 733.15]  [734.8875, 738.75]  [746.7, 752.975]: 0.091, 2.87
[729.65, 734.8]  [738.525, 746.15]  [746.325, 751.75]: -0.060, 2.86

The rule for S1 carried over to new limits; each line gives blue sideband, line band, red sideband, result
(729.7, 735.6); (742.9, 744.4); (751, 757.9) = 0.05 mag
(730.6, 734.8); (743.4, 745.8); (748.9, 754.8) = 0.04 mag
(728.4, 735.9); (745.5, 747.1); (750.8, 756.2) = 0.01 mag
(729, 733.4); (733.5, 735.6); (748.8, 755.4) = -0.13 mag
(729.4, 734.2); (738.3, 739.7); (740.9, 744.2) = 0.01 mag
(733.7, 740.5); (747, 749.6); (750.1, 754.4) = -0.01 mag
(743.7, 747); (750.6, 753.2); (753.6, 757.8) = 0.02 mag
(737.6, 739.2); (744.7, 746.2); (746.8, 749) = 0.03 mag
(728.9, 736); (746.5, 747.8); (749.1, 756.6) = 0.08 mag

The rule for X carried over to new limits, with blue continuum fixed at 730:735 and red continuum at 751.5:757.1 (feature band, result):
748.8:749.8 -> 0.02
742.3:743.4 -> 0.01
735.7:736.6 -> 0.04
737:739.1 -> 0.08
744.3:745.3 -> 0.00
